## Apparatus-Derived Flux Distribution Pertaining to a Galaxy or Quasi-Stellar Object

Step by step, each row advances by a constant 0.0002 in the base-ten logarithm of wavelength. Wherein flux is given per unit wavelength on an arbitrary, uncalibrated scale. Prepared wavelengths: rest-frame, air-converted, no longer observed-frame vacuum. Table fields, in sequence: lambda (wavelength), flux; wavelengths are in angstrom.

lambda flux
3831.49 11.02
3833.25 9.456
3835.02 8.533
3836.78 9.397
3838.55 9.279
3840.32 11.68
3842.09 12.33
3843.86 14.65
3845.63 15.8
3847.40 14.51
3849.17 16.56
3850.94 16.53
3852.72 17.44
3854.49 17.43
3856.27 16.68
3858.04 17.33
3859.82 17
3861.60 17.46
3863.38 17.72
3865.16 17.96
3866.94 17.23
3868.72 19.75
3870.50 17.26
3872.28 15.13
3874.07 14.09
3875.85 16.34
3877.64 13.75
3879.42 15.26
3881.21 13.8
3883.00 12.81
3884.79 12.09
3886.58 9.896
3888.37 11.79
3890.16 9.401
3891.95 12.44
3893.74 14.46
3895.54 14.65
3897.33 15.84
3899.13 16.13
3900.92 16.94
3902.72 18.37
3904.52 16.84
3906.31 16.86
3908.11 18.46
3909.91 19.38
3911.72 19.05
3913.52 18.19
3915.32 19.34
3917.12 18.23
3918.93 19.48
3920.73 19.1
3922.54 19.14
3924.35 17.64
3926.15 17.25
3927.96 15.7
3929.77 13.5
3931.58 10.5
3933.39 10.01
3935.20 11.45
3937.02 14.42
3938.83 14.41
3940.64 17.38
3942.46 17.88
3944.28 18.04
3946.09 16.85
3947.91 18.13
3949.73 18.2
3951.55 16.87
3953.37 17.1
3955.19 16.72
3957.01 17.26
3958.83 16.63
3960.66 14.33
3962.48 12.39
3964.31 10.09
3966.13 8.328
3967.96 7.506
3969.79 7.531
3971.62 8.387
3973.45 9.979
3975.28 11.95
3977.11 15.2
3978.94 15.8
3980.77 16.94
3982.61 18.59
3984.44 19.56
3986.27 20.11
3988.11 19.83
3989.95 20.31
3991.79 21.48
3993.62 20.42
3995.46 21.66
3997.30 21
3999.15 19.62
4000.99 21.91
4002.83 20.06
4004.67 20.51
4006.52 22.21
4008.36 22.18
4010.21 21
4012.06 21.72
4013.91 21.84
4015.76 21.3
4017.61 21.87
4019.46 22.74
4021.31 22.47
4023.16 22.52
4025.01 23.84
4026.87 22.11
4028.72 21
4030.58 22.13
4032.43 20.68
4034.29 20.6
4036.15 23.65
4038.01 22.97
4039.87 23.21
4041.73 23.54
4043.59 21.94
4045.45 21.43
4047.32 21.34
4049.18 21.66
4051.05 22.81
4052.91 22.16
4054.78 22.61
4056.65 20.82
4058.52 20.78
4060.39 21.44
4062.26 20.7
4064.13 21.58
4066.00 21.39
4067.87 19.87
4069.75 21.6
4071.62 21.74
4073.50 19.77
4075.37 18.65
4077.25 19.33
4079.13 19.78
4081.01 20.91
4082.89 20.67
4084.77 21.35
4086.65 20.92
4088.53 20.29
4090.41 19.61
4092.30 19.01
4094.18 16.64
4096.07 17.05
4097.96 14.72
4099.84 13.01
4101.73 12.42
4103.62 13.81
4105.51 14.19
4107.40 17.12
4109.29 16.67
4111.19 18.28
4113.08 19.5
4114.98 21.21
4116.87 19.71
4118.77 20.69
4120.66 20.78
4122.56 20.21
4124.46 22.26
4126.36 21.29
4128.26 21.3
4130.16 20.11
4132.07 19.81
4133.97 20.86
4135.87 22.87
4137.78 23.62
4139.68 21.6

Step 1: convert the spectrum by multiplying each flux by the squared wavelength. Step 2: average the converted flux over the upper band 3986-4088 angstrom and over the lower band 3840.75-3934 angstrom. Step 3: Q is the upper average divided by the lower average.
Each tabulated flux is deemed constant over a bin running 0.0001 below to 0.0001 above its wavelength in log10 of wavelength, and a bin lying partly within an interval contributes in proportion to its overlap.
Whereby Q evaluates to 1.5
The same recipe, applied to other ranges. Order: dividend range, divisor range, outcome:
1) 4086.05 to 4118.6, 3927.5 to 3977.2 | 1.36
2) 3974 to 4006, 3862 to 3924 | 1.24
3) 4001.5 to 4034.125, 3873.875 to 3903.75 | 1.66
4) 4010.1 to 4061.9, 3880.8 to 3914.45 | 1.56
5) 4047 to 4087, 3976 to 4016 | 1.08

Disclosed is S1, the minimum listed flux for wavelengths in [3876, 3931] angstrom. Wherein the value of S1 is 9.401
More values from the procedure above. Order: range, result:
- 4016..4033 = 20.68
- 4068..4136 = 12.42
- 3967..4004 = 7.506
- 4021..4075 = 19.77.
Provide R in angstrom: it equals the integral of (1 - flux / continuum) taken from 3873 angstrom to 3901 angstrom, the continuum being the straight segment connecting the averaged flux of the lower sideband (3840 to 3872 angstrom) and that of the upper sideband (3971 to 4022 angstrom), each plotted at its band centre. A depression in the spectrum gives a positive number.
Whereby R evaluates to 5.7 angstrom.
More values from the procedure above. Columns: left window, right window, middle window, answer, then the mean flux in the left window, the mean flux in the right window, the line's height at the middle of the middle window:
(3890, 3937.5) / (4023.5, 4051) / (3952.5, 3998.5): 8.7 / 16.1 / 22.2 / 19.2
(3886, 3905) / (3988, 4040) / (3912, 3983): 9.1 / 14.3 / 21.6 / 17.5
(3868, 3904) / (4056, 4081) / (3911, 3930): -2.9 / 14.5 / 20.6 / 15.7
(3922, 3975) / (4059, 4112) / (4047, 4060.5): -3.1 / 14.2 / 18.7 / 17.6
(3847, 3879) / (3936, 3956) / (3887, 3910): 2.1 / 16.7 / 16.9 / 16.8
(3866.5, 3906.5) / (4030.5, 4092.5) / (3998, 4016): -1.9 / 14.8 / 21.2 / 19.2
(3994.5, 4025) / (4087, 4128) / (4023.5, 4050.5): -2.0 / 21.6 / 18.1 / 20.6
